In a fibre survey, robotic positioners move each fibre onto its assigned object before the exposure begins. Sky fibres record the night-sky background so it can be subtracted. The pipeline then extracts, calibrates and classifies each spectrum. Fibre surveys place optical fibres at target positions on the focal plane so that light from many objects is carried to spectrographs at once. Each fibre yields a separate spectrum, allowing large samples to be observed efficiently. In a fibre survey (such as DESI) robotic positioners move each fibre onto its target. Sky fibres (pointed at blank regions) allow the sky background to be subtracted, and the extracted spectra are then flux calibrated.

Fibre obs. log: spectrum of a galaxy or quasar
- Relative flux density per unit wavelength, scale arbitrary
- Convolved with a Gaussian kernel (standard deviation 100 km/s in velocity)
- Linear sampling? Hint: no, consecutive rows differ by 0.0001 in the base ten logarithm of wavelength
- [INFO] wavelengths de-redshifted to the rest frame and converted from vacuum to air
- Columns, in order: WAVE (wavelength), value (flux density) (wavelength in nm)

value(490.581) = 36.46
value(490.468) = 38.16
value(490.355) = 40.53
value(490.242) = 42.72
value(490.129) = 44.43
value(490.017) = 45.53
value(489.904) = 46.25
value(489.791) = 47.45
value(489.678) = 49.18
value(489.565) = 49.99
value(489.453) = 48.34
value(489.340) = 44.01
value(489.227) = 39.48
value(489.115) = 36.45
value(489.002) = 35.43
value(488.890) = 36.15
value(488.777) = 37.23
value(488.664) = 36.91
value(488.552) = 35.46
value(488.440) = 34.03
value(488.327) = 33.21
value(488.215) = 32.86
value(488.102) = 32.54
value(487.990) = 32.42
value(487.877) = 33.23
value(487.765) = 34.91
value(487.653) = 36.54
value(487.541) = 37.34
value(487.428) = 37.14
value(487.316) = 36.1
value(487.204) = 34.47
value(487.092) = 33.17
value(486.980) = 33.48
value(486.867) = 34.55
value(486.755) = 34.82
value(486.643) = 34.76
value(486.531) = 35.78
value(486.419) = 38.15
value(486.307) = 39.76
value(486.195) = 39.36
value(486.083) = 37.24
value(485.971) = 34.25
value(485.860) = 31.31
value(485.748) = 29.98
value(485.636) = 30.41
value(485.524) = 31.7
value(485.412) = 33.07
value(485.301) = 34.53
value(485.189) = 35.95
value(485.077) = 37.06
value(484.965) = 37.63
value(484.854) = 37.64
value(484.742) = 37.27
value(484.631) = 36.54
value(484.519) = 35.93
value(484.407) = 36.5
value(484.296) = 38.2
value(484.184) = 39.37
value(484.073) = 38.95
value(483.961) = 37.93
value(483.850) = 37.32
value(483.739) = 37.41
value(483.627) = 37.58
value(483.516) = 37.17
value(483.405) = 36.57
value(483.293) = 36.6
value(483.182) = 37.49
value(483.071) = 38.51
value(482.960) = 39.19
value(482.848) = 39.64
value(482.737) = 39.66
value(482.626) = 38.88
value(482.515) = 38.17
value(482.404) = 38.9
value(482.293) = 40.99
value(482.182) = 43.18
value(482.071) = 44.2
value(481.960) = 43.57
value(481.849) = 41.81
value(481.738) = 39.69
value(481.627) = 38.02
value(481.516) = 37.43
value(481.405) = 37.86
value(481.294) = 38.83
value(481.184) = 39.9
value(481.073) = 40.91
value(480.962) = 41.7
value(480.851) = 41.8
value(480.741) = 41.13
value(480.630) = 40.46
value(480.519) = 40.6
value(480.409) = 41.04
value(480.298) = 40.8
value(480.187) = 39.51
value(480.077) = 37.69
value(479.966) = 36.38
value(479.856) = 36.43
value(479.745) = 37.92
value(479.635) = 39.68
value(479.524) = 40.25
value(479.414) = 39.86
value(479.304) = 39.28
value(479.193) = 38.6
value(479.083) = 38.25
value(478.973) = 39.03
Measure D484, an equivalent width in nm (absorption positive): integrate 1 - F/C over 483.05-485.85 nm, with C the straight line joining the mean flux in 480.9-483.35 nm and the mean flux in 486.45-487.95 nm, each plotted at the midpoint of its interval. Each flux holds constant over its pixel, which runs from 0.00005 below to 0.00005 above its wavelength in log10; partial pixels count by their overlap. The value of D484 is 0.11 nm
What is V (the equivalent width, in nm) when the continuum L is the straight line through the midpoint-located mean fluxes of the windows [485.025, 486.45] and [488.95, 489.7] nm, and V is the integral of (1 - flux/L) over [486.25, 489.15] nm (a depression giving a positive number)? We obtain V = 0.29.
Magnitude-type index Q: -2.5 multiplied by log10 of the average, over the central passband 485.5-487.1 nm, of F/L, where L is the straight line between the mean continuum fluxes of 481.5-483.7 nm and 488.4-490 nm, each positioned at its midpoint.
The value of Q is 0.17 mag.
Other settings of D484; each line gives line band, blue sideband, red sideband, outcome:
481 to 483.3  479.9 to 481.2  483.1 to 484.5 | -0.05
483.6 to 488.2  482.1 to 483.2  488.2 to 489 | 0.20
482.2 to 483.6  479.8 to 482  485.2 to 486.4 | -0.04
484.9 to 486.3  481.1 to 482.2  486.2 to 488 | 0.09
